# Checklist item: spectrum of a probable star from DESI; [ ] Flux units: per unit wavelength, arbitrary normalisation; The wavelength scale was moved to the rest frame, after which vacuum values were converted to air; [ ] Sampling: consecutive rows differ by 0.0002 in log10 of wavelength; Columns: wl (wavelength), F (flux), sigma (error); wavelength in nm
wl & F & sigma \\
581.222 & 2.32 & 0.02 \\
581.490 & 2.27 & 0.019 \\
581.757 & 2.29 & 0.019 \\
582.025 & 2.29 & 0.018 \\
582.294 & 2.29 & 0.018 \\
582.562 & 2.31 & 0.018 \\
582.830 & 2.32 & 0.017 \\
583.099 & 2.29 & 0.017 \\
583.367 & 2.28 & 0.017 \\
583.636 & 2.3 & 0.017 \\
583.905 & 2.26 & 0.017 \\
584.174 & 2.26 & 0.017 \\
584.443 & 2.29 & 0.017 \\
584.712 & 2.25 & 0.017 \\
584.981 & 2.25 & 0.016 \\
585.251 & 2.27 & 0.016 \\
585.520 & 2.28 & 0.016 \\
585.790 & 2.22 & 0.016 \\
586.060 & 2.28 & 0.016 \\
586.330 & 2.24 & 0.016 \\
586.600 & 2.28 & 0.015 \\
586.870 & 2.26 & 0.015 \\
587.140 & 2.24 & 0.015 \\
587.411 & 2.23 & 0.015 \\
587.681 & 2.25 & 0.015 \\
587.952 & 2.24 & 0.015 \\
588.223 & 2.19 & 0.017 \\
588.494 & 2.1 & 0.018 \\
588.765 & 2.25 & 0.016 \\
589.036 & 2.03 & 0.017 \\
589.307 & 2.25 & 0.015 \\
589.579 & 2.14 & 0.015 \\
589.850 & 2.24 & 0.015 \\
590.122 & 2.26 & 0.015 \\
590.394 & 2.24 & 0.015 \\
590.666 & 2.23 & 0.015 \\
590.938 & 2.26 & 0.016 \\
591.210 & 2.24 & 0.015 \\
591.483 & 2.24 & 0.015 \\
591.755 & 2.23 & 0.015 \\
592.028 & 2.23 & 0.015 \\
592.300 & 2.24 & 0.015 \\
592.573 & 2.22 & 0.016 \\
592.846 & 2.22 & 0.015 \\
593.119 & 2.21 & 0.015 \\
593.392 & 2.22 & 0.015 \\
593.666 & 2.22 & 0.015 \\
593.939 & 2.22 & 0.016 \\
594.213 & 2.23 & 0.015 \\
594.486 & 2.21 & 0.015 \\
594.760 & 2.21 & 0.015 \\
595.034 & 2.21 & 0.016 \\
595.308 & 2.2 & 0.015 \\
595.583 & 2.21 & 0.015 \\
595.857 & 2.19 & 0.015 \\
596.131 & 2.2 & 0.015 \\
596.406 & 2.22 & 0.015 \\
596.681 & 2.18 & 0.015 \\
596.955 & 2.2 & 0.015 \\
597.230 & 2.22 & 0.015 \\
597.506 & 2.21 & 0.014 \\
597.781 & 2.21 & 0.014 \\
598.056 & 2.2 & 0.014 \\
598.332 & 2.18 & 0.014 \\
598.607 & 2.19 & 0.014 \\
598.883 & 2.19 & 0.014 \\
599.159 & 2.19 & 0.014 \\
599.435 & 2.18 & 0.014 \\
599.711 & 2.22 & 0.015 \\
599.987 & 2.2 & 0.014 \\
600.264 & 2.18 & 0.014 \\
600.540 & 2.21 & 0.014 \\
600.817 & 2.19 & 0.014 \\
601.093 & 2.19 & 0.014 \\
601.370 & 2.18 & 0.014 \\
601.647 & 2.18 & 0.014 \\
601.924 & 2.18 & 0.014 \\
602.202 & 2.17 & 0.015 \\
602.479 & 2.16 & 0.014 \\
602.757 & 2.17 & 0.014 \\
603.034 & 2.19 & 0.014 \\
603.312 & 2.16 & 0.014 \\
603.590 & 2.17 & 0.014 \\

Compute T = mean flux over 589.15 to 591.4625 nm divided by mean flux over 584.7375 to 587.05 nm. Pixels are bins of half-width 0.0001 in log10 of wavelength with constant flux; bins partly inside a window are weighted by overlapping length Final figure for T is 0.99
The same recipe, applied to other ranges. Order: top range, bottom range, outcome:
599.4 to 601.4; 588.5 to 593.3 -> 0.99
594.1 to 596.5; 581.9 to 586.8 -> 0.97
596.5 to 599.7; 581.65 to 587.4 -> 0.97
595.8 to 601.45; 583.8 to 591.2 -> 0.98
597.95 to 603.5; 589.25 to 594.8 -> 0.98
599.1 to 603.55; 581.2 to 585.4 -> 0.96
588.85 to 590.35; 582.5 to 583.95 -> 0.95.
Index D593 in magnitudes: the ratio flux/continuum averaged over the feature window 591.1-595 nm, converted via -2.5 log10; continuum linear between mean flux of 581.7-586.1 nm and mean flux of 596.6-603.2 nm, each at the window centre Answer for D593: 0.00 mag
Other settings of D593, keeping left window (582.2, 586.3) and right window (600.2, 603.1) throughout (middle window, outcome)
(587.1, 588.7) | 0.02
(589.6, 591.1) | 0.00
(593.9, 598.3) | 0.00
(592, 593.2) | 0.00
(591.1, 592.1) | 0.00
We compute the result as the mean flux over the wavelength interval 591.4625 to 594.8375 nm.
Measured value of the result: 2.22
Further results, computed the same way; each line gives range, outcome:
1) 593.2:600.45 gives 2.2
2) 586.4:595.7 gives 2.22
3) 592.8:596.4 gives 2.21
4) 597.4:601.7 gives 2.19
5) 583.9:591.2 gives 2.23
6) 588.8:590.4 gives 2.19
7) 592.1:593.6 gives 2.22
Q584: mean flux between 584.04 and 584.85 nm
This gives 2.27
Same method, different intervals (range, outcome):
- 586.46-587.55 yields 2.25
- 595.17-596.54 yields 2.2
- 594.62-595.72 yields 2.21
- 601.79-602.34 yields 2.17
